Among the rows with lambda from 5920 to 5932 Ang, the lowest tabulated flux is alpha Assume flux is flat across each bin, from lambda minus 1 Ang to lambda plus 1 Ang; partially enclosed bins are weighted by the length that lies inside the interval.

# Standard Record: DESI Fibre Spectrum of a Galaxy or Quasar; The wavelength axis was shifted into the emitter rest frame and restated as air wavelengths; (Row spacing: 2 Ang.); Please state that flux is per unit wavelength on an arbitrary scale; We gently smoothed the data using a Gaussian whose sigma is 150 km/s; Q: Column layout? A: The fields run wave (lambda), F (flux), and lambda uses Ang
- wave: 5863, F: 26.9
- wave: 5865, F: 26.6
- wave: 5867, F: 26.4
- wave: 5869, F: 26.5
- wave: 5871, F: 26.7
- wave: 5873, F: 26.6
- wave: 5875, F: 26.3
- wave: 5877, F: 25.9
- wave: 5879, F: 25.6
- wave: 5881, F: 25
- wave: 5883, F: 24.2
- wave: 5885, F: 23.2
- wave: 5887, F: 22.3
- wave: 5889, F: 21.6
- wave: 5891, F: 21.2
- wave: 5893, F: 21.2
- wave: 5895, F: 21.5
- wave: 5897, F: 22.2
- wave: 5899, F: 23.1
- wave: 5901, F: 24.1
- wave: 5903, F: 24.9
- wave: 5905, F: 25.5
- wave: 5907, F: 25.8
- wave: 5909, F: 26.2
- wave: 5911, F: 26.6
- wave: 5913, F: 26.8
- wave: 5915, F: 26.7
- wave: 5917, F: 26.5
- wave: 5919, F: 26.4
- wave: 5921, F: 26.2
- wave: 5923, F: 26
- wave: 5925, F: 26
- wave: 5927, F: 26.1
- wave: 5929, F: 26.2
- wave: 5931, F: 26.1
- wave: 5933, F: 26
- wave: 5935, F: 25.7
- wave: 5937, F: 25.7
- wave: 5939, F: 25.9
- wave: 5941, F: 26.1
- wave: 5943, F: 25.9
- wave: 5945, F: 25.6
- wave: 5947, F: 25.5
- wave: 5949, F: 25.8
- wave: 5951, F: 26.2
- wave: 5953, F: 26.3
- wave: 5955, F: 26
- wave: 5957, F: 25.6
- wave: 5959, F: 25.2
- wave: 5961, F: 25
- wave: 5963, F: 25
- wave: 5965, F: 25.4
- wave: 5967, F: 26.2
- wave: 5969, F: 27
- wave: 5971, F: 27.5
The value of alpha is 26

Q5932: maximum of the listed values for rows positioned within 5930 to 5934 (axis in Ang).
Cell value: 26.1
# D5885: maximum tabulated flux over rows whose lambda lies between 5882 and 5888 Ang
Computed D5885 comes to 24.2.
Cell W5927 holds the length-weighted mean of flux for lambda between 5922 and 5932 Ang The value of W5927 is 26.1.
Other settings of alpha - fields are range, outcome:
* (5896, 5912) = 22.2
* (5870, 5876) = 26.3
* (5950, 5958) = 25.6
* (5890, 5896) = 21.2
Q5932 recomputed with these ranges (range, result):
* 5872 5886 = 26.6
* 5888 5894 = 21.6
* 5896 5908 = 25.8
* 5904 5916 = 26.8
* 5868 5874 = 26.7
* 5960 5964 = 25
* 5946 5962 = 26.3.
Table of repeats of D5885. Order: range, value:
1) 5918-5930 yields 26.4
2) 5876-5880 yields 25.9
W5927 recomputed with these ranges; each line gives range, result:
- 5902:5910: 25.6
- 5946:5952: 25.8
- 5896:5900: 22.6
